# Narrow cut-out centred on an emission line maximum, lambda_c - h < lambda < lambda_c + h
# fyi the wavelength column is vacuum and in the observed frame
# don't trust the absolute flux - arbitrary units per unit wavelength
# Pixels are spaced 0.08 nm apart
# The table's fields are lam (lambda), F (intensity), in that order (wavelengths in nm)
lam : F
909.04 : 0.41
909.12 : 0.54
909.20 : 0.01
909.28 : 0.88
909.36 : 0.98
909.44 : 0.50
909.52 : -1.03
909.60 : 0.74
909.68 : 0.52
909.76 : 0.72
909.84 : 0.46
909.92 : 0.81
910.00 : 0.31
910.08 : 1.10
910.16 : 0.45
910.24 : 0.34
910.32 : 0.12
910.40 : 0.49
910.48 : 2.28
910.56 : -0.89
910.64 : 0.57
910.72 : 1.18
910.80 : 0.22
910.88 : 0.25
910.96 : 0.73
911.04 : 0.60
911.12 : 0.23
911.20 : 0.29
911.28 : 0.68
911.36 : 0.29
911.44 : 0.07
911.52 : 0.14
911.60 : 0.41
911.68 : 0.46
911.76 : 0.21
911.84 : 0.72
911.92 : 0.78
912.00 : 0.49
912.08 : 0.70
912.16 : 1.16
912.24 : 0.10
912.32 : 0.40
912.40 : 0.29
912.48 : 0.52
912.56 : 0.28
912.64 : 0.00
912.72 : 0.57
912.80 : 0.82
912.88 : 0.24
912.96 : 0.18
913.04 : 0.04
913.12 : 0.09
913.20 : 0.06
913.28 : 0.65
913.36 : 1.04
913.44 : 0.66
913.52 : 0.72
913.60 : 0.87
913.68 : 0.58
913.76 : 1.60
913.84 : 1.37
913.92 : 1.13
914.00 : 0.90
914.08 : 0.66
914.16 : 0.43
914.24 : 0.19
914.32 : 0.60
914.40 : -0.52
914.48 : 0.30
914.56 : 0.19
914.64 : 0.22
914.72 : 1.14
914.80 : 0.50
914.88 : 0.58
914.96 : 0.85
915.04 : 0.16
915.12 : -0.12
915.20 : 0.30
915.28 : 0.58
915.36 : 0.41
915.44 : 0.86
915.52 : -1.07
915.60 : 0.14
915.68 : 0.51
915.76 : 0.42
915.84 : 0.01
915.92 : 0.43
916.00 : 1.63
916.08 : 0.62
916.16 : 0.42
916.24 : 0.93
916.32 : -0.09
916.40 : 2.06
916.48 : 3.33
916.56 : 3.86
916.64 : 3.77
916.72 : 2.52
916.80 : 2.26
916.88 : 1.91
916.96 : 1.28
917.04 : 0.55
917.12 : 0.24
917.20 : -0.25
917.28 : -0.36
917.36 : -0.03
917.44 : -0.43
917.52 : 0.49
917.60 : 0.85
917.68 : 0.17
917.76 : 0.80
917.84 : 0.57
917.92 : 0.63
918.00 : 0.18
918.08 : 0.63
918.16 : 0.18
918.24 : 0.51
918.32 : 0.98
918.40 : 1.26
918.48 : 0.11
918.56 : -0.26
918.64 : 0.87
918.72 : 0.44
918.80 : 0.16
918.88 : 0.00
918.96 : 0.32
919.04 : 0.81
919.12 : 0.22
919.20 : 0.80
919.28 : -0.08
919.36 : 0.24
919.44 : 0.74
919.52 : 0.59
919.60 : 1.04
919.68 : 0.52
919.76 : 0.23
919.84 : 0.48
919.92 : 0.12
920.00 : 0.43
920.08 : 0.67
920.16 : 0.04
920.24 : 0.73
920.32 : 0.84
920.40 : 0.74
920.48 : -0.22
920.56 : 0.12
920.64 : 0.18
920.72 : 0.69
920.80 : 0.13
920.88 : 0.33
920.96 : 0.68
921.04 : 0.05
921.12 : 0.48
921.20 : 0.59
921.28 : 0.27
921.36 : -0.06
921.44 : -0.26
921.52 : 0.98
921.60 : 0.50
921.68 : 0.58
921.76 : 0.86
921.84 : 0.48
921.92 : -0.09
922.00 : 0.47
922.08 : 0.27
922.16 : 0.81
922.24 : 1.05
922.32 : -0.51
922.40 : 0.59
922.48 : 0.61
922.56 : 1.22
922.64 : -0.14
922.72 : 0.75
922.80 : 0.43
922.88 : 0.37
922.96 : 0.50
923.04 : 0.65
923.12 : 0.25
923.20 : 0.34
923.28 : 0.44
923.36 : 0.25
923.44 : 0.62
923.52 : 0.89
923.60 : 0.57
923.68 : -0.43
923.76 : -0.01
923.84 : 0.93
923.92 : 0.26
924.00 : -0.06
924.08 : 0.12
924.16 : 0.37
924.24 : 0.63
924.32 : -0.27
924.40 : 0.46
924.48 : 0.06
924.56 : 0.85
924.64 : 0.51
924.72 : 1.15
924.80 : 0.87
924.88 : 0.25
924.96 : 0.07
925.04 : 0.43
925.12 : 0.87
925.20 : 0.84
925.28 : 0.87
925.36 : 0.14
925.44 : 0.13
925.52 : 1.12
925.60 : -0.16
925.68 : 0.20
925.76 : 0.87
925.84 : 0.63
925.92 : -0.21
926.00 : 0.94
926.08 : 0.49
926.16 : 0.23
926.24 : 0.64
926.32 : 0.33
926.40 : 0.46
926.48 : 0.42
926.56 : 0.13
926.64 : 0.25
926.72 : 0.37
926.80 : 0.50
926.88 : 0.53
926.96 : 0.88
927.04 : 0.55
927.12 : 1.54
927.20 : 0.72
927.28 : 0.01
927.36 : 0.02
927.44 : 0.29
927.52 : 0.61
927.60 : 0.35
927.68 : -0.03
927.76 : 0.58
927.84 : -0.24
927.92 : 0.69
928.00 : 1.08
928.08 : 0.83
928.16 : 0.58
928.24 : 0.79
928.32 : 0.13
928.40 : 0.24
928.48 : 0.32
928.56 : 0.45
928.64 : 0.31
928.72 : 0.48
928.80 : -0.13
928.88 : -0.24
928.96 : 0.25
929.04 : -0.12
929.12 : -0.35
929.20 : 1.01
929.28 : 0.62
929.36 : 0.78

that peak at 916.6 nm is H-beta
